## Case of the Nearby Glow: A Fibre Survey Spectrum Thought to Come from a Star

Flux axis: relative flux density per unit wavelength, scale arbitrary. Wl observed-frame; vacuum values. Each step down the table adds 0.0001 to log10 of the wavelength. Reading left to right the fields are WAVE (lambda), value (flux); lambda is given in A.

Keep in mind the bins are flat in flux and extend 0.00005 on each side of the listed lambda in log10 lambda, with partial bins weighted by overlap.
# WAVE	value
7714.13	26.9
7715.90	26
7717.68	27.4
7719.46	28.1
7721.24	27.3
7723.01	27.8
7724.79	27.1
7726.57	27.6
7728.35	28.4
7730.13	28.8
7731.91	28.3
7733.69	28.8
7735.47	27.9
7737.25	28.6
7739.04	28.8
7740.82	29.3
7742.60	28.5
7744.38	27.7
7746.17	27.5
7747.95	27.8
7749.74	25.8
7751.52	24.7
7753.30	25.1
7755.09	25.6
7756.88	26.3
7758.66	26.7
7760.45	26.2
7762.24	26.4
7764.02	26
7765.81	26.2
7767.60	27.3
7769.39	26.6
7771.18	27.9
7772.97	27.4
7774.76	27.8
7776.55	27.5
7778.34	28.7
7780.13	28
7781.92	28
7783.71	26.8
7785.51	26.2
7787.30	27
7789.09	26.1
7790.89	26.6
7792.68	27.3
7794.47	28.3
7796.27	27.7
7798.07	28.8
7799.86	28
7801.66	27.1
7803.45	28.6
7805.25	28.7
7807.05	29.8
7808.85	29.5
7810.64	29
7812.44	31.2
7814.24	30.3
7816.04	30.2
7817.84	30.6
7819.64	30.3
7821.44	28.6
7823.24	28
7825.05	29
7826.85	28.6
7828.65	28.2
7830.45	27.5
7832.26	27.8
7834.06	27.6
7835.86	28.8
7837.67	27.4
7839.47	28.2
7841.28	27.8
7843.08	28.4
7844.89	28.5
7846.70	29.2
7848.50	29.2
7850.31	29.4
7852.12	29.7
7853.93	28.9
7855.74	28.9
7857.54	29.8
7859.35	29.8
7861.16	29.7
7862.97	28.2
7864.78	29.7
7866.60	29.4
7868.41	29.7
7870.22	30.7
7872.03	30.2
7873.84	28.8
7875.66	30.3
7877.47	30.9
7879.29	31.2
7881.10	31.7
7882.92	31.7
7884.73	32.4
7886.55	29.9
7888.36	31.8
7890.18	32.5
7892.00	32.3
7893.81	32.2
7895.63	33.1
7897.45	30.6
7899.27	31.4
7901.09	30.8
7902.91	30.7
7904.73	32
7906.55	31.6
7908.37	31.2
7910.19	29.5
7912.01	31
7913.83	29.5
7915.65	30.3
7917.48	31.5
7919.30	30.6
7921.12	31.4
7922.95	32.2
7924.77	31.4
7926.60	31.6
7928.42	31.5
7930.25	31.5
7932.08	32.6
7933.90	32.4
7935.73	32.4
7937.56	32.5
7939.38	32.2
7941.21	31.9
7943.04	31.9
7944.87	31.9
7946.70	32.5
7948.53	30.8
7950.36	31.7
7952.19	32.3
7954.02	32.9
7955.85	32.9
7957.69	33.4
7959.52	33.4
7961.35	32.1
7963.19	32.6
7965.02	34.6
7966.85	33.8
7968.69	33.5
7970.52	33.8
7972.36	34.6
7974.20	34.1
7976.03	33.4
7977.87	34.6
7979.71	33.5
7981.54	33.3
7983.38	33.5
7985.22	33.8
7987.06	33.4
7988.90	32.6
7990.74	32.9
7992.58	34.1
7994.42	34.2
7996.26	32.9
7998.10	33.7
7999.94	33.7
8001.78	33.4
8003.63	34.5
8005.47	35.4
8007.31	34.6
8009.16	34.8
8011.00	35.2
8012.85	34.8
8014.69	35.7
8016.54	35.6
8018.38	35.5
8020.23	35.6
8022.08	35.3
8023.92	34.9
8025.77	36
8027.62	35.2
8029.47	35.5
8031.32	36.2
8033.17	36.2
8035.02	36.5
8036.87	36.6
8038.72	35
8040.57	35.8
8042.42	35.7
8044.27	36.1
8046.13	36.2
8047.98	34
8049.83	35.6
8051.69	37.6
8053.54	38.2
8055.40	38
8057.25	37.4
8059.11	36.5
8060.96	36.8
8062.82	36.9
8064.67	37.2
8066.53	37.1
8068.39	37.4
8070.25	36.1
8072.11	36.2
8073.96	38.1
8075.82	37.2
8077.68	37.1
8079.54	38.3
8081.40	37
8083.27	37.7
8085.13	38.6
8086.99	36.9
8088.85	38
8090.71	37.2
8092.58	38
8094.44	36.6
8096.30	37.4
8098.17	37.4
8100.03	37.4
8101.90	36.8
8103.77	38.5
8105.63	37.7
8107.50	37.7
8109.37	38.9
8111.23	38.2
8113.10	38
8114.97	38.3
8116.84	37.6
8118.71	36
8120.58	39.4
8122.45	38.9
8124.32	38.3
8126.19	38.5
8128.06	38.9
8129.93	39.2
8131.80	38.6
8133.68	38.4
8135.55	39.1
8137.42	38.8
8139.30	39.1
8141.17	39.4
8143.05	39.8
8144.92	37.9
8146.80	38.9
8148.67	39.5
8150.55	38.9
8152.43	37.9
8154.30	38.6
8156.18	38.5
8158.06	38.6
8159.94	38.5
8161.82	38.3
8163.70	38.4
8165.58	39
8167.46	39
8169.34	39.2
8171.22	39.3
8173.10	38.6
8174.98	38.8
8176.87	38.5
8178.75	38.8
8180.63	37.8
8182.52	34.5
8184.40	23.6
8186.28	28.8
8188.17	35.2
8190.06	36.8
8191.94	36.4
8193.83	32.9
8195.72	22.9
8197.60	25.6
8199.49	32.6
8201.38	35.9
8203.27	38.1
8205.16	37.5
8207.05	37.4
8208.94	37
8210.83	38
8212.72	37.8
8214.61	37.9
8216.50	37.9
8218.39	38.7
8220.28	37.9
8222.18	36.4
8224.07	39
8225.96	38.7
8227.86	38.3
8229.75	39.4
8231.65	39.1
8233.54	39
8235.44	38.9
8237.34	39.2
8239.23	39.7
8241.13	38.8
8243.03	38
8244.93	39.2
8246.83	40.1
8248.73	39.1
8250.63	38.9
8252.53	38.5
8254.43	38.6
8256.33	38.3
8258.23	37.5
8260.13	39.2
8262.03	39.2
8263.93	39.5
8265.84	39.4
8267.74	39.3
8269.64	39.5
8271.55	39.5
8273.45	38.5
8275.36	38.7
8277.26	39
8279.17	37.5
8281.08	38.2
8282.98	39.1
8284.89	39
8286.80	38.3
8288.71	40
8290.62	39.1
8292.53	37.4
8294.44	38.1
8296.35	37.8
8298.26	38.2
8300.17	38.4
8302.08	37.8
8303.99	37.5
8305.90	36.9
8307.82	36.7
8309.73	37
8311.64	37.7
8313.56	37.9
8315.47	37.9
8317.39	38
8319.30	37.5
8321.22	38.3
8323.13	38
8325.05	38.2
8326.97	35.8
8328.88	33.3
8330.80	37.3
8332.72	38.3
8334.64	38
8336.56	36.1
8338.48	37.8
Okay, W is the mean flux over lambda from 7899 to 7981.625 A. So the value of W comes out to 32.2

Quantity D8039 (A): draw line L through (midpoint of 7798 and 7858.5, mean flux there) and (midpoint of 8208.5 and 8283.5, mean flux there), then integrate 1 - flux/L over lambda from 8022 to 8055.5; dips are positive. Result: -2.2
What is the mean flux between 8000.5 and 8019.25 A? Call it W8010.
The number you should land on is 34.9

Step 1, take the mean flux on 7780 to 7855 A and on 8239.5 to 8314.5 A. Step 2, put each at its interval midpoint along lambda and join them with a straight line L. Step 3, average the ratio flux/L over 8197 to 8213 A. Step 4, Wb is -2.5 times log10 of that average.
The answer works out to 0.04 mag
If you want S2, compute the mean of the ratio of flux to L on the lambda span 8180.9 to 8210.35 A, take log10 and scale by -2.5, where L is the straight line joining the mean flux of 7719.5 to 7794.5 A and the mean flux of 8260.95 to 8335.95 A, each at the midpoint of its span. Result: 0.09 mag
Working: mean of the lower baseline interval 27.3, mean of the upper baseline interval 38.1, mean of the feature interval 33.2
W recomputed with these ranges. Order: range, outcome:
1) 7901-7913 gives 31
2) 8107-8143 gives 38.5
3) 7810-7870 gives 29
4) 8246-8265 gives 38.9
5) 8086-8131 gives 37.9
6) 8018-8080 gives 36.4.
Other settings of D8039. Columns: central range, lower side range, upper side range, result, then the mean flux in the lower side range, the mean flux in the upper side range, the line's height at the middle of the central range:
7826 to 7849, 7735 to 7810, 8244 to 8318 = 0.5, 27.4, 38.5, 28.8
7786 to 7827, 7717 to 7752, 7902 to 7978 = 1.0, 27.8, 32.2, 29.4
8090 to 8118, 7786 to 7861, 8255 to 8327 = -2.7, 28.6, 38.3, 34.4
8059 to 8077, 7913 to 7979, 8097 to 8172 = -0.3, 32.4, 38.5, 36.3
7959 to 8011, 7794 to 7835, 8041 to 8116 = 0.8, 28.8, 37.2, 34.3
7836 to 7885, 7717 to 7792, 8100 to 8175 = 1.4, 27.3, 38.5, 30.4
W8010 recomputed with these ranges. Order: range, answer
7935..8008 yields 33.2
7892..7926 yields 31.2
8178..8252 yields 36.5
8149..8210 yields 36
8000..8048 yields 35.4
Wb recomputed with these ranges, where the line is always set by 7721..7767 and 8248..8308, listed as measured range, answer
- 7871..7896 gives -0.039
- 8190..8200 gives 0.198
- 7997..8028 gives -0.063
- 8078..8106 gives -0.088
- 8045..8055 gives -0.082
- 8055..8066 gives -0.097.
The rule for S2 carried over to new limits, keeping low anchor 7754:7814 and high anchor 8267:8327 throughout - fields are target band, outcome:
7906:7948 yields -0.03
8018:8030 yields -0.09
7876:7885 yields -0.07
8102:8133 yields -0.11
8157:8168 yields -0.09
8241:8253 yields -0.05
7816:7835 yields -0.01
